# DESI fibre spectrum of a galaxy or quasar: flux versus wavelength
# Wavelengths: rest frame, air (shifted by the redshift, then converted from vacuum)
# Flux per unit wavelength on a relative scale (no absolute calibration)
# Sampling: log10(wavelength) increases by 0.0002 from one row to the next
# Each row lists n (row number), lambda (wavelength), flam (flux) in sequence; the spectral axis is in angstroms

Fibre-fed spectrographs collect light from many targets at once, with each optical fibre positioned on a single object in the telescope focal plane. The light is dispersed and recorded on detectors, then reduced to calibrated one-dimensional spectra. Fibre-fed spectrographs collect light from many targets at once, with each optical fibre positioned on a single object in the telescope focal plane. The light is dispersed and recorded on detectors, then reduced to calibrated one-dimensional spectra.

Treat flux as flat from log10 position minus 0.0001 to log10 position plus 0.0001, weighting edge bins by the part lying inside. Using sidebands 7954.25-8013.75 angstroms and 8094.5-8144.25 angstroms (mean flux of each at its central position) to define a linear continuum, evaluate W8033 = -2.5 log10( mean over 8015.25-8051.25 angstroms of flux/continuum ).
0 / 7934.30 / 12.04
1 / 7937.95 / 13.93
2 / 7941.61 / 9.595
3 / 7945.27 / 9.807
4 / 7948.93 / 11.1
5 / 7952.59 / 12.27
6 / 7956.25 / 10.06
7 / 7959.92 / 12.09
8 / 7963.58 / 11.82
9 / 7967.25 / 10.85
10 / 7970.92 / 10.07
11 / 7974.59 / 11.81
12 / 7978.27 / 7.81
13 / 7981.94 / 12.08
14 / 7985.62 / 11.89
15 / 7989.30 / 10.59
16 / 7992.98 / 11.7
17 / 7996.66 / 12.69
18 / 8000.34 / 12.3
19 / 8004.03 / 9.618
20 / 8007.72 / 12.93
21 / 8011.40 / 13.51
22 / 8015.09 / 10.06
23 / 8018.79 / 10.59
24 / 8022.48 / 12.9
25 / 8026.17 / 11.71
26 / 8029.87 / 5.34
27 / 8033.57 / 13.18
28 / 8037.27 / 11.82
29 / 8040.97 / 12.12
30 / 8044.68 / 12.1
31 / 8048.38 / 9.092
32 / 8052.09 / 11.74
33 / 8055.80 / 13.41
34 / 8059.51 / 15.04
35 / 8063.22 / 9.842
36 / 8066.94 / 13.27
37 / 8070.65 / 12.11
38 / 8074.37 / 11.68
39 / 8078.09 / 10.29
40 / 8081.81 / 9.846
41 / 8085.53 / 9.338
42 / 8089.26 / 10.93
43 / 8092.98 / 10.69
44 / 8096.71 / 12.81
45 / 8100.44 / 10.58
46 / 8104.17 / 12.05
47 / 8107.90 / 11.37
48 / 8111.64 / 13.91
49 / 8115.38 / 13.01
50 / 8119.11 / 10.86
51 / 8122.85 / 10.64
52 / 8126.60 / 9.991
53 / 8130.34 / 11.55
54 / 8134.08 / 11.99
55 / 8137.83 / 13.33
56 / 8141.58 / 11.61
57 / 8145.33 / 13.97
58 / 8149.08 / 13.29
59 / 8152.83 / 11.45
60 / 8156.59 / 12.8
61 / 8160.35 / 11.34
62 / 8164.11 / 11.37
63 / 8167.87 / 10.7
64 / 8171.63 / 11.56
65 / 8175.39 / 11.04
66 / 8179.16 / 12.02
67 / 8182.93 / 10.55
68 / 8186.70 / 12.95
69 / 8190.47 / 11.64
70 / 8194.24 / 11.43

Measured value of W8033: 0.06 mag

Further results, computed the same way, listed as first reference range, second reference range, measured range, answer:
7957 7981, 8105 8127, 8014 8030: 0.05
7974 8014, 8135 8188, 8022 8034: 0.13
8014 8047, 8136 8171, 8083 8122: 0.02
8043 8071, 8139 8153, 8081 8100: 0.15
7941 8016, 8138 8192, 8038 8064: -0.05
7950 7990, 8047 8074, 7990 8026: -0.03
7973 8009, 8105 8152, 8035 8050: 0.02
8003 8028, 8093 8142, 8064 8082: 0.02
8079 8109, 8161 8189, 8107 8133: -0.05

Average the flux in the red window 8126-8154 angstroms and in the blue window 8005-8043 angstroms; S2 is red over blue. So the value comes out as 1.08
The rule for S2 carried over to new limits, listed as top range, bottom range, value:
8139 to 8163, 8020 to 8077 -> 1.06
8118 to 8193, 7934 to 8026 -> 1.03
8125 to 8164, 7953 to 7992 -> 1.10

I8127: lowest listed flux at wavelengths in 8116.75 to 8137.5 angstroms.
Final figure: 9.991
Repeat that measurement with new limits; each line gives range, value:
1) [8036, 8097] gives 9.092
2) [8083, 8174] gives 9.338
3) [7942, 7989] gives 7.81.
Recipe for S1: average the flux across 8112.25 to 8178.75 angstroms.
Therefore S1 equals 11.8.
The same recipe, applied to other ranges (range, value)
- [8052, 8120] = 11.7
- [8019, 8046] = 11.3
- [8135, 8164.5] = 12.4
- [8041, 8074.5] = 12.1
